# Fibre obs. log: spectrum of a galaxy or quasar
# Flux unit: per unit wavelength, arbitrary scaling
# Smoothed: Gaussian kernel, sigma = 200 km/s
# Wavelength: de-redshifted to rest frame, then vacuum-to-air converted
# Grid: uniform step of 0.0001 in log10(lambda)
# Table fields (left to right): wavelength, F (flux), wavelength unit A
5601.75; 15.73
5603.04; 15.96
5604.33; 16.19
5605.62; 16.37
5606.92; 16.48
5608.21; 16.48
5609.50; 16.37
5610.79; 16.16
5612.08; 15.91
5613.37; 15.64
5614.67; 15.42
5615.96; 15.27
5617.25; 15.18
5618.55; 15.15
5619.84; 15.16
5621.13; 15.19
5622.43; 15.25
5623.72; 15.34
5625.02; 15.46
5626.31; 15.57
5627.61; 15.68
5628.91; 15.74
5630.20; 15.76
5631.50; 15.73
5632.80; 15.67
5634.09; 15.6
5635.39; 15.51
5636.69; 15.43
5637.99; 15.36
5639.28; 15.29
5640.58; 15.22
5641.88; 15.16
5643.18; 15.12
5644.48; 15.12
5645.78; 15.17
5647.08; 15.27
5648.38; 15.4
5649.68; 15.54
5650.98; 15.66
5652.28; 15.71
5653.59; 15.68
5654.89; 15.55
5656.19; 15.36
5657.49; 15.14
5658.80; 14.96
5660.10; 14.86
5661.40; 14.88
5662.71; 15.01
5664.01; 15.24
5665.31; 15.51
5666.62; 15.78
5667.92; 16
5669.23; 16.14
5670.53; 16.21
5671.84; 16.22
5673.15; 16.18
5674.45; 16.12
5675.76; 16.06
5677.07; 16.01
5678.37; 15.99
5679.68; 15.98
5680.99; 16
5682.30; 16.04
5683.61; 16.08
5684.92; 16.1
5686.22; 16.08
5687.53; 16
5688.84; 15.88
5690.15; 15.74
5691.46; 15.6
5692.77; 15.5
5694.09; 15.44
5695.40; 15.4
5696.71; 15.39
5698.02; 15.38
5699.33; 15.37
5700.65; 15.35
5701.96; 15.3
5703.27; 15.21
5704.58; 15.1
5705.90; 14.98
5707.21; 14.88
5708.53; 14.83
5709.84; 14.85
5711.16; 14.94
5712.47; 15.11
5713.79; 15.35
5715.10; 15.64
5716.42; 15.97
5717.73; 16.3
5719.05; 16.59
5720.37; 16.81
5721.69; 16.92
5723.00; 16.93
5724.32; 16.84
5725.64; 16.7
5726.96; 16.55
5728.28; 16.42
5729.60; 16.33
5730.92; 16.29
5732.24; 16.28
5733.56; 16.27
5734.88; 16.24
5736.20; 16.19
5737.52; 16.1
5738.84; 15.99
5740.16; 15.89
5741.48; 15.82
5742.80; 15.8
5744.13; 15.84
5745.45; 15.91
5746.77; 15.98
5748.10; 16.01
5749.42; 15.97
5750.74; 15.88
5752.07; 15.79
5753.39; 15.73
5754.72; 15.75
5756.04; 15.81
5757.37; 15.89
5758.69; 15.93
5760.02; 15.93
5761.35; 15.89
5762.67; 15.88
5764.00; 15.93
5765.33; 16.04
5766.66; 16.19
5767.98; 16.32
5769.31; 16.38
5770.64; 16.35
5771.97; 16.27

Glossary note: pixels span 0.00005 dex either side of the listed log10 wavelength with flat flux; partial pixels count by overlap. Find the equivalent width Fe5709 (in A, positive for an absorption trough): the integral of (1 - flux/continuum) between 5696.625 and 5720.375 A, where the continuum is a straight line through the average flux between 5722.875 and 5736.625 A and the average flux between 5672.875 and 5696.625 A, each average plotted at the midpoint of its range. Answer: 1.1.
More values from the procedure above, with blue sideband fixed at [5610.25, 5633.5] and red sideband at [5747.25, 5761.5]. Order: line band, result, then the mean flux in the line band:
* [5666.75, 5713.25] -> 0.2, 15.6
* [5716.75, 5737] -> -0.9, 16.5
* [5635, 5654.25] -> 0.2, 15.4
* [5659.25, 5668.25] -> 0.2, 15.3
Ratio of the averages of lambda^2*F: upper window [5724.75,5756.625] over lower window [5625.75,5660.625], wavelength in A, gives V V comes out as 1.08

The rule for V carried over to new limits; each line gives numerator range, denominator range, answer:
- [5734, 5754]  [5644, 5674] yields 1.06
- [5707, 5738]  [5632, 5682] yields 1.06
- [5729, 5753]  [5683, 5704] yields 1.04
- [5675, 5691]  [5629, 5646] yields 1.05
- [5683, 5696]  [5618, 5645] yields 1.05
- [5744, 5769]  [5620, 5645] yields 1.08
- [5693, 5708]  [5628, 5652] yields 1.01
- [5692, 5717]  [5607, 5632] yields 1.01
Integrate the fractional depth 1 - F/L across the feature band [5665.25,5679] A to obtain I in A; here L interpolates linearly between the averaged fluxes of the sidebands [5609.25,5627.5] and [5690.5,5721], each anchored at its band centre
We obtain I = -0.5 A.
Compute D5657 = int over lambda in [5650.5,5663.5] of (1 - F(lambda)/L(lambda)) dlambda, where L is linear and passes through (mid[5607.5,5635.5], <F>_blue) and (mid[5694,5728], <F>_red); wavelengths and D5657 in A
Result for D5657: 0.3 A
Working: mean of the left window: 15.6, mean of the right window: 15.7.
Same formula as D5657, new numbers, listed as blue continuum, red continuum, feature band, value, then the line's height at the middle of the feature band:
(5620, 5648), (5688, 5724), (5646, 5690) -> -0.6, 15.5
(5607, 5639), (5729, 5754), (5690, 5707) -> 0.6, 15.9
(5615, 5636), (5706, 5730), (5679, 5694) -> -0.1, 15.8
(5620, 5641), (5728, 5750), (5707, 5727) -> 0.0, 16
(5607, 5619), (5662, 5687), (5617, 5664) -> 1.5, 15.8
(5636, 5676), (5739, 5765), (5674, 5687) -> -0.4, 15.6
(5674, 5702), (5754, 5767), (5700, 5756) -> -0.2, 15.8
